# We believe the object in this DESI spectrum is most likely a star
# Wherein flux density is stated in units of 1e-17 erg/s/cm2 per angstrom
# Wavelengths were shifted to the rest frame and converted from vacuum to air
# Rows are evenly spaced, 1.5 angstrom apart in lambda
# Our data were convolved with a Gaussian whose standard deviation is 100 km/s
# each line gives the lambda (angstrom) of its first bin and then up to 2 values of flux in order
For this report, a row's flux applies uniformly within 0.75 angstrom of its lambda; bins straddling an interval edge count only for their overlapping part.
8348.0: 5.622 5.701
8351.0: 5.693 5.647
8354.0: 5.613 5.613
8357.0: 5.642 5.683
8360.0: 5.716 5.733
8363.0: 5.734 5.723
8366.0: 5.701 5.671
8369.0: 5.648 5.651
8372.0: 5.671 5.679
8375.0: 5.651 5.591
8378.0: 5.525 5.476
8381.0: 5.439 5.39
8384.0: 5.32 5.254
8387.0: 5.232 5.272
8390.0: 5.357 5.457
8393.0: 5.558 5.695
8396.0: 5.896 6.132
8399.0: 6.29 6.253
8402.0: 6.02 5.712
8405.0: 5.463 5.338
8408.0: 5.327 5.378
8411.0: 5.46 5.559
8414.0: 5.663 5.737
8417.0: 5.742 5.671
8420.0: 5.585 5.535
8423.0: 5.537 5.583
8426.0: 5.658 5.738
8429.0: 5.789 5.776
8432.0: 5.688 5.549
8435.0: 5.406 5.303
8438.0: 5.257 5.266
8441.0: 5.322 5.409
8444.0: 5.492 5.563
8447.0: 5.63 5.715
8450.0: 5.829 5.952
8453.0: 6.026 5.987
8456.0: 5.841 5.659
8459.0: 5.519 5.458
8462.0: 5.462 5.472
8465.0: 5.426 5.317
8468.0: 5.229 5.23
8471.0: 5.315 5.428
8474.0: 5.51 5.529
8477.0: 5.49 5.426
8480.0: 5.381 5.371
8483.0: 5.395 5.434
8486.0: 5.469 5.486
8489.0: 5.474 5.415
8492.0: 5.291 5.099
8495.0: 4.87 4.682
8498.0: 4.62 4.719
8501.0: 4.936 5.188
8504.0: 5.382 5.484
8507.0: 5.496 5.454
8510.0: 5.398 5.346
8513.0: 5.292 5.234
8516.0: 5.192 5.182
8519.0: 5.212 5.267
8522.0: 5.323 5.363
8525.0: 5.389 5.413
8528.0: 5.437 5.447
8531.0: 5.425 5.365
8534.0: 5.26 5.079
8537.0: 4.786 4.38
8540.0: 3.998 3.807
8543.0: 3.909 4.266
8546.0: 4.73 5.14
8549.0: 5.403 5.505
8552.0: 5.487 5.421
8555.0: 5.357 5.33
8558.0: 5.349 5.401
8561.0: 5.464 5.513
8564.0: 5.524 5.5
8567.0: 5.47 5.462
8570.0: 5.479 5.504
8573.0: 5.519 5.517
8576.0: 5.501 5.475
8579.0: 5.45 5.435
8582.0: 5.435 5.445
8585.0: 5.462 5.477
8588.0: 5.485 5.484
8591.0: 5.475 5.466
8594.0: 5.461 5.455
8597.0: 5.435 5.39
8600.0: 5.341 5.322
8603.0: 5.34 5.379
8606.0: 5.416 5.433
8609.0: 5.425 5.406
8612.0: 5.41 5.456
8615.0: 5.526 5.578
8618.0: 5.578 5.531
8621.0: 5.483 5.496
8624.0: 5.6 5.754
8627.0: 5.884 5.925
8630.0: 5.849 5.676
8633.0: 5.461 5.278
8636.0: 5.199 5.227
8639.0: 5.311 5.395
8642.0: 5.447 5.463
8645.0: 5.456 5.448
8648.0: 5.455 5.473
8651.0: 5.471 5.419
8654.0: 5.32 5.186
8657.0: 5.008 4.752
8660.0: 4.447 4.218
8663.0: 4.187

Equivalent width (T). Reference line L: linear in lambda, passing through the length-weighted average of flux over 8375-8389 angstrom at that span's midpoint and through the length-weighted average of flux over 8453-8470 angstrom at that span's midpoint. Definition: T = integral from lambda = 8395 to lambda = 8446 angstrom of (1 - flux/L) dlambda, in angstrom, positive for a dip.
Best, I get -1.4 angstrom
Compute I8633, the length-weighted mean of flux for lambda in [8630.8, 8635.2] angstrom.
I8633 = 5.47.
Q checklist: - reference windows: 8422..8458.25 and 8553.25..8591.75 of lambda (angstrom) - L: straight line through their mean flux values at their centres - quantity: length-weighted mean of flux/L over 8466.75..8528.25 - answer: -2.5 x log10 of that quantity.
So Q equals 0.05 mag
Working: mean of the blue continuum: 5.62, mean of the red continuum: 5.46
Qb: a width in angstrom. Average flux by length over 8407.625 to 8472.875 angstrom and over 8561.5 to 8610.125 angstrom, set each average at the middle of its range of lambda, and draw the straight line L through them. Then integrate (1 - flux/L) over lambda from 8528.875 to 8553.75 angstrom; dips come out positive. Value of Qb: 2.7 angstrom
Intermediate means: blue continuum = 5.56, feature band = 4.89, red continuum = 5.45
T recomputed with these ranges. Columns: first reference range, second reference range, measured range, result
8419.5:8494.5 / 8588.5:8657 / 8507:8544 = 2.7 angstrom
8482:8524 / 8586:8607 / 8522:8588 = 1.3 angstrom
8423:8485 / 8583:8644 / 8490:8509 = 1.4 angstrom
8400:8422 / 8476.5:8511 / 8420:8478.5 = -1.0 angstrom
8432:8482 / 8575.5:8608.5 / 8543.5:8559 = 0.8 angstrom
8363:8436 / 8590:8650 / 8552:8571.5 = 0.2 angstrom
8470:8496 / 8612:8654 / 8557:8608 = 0.1 angstrom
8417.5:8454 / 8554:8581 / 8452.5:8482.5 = 0.4 angstrom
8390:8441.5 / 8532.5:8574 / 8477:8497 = 0.2 angstrom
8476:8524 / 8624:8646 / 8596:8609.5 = 0.2 angstrom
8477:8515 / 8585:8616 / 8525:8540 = 0.5 angstrom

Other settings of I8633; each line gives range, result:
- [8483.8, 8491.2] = 5.46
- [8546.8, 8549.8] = 5.28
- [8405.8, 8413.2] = 5.41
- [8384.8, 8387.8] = 5.24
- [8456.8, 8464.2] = 5.51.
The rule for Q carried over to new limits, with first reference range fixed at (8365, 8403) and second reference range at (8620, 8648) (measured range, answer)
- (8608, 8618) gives 0.01 mag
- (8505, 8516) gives 0.04 mag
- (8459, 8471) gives 0.04 mag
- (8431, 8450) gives 0.02 mag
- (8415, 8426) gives 0.00 mag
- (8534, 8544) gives 0.26 mag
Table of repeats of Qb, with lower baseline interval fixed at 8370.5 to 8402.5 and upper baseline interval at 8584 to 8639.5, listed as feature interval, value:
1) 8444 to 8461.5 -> -0.46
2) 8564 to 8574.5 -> 0.03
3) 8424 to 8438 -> 0.01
